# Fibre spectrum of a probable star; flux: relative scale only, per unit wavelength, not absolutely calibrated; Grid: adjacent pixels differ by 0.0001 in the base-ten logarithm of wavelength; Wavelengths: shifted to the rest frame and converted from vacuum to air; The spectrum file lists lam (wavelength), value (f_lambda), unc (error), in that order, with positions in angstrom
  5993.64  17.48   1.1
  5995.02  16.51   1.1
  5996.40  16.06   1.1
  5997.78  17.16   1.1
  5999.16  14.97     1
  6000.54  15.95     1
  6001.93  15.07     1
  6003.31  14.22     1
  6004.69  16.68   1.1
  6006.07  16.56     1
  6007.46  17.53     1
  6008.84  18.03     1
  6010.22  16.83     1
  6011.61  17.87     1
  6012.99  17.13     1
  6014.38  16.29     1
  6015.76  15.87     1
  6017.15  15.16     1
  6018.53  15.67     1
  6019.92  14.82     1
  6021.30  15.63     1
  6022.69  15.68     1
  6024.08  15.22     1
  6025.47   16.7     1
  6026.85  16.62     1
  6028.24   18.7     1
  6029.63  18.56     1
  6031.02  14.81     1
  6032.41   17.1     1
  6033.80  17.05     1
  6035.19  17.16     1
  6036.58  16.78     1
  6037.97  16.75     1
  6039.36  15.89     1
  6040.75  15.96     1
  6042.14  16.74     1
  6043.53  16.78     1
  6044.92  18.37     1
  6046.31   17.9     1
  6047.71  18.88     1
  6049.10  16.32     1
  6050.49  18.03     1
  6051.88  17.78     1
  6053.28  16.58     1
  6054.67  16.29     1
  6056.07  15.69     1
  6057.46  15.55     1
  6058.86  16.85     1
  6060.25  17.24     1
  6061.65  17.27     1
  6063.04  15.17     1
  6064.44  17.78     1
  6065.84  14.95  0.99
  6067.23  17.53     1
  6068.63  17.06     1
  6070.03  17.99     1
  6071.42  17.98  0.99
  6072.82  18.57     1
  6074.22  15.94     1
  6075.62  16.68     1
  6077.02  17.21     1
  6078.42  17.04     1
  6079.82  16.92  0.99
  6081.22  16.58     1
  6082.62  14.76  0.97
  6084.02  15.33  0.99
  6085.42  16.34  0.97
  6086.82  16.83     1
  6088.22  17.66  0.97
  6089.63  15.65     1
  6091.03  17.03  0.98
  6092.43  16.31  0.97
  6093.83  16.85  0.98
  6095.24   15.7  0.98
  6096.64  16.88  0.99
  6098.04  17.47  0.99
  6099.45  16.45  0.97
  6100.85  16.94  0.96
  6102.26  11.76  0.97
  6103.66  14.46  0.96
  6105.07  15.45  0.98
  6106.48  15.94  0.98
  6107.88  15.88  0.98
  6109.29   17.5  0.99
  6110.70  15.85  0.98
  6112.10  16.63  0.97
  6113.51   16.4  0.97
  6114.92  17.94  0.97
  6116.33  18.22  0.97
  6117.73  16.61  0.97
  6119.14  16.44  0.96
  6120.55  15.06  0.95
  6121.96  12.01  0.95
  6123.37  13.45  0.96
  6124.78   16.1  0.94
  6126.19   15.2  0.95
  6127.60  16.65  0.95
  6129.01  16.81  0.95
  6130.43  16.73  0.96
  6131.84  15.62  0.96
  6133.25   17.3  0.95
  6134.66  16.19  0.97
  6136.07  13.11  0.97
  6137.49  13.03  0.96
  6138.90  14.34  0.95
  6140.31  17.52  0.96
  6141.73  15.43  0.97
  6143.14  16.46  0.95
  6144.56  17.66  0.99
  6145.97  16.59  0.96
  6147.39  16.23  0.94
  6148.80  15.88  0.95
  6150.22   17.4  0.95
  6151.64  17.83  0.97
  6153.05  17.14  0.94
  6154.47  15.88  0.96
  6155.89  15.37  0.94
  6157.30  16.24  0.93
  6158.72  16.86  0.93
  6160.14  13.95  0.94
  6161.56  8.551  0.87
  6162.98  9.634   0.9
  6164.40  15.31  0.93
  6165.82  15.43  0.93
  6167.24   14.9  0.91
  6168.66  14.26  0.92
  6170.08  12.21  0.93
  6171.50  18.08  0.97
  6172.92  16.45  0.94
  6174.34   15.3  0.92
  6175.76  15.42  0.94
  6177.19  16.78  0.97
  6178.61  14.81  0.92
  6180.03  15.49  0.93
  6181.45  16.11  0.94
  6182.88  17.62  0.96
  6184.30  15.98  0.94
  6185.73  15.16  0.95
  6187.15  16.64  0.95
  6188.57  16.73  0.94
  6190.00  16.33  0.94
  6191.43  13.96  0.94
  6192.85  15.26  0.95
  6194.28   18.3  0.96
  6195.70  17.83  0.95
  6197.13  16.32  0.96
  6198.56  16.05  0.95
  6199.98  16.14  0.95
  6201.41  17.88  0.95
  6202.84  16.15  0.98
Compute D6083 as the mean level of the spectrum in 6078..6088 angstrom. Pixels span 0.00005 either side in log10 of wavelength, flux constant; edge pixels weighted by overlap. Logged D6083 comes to 16.3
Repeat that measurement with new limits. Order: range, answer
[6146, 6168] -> 15.1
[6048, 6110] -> 16.5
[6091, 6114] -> 16.1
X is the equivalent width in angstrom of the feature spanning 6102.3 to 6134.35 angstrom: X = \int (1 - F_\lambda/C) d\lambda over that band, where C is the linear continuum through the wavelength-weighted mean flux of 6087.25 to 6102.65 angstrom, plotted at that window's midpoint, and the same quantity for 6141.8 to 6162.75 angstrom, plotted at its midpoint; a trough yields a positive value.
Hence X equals 0.3 angstrom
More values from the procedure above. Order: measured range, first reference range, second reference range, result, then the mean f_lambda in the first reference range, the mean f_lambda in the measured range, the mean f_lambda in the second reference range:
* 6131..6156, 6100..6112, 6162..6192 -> -1.06 angstrom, 15.5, 16.1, 15.3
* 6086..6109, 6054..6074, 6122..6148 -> 0.28 angstrom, 16.8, 16.1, 15.7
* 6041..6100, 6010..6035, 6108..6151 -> -2.12 angstrom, 16.4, 16.8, 16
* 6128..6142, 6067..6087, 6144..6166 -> 0.09 angstrom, 16.8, 15.6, 15.4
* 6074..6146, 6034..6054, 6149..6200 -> 1.37 angstrom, 17.1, 16.1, 15.6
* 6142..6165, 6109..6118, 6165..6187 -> 1.01 angstrom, 17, 15.4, 15.6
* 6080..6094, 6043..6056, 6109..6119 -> 0.65 angstrom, 17.4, 16.3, 17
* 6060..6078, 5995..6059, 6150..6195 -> -0.86 angstrom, 16.6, 17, 15.5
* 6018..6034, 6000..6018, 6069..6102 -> 0.09 angstrom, 16.4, 16.4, 16.7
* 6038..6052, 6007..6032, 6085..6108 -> -0.73 angstrom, 16.5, 17.2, 16.1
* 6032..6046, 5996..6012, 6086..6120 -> -0.43 angstrom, 16.4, 16.9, 16.4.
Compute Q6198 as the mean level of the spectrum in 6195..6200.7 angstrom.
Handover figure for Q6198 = 16.6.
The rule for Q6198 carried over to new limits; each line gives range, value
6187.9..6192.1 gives 15.6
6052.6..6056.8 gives 16.2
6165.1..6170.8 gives 14.2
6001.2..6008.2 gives 16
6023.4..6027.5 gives 16.2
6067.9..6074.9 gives 17.5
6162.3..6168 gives 13.8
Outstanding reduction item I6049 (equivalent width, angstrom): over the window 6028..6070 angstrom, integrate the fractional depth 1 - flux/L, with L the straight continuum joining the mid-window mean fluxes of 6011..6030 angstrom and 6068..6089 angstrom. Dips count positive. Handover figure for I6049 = -0.8 angstrom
